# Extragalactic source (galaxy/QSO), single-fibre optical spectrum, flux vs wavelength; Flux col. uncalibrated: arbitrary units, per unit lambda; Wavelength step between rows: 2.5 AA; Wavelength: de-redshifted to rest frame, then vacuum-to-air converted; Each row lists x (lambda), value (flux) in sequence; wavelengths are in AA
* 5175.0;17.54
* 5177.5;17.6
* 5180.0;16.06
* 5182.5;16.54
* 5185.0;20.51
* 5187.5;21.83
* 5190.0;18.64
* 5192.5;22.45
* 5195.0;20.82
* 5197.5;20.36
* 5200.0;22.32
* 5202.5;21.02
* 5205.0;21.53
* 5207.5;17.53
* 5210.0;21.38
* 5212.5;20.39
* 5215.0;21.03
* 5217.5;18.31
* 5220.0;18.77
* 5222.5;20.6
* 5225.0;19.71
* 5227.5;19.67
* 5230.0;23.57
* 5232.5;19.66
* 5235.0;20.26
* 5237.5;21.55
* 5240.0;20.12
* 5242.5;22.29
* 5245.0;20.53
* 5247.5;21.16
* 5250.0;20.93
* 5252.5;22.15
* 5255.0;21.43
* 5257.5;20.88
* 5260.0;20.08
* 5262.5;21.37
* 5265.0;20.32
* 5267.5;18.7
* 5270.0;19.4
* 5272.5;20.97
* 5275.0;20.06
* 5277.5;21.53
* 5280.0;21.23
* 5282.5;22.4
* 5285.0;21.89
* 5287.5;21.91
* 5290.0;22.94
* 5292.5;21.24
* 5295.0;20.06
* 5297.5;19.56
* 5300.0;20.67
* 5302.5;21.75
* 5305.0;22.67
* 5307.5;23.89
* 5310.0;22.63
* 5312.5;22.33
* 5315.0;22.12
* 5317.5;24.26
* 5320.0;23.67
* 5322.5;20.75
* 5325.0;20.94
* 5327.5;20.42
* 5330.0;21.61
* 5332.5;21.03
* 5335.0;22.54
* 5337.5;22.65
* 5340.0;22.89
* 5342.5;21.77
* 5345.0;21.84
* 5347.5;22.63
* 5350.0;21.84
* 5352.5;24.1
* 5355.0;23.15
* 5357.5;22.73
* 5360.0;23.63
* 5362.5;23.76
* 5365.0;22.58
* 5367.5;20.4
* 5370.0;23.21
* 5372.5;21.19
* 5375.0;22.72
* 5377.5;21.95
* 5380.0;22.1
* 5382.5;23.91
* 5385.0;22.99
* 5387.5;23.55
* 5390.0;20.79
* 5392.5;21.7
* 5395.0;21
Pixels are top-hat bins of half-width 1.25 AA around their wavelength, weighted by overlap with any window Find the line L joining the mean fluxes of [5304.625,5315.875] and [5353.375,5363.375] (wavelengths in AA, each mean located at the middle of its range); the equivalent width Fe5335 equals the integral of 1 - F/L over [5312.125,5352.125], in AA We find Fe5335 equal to 1.6 AA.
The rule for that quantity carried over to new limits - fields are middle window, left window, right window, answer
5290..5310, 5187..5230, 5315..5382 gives 0.10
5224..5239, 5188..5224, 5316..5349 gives -0.01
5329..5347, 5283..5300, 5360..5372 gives -0.02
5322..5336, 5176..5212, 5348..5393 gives 0.47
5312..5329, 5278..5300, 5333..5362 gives 0.02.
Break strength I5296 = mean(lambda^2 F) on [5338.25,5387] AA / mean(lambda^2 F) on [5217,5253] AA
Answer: 1.1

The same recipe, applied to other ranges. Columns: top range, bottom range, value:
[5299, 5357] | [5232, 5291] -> 1.09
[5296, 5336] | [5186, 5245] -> 1.11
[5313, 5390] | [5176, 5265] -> 1.16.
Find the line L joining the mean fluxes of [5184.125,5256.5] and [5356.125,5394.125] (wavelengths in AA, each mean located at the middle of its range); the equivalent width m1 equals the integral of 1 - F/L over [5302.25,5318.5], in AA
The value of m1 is -0.8 AA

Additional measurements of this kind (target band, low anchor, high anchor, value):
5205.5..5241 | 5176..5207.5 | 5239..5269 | 0.2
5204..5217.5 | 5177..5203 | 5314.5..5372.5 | 0.0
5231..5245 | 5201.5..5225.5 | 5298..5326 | -0.1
